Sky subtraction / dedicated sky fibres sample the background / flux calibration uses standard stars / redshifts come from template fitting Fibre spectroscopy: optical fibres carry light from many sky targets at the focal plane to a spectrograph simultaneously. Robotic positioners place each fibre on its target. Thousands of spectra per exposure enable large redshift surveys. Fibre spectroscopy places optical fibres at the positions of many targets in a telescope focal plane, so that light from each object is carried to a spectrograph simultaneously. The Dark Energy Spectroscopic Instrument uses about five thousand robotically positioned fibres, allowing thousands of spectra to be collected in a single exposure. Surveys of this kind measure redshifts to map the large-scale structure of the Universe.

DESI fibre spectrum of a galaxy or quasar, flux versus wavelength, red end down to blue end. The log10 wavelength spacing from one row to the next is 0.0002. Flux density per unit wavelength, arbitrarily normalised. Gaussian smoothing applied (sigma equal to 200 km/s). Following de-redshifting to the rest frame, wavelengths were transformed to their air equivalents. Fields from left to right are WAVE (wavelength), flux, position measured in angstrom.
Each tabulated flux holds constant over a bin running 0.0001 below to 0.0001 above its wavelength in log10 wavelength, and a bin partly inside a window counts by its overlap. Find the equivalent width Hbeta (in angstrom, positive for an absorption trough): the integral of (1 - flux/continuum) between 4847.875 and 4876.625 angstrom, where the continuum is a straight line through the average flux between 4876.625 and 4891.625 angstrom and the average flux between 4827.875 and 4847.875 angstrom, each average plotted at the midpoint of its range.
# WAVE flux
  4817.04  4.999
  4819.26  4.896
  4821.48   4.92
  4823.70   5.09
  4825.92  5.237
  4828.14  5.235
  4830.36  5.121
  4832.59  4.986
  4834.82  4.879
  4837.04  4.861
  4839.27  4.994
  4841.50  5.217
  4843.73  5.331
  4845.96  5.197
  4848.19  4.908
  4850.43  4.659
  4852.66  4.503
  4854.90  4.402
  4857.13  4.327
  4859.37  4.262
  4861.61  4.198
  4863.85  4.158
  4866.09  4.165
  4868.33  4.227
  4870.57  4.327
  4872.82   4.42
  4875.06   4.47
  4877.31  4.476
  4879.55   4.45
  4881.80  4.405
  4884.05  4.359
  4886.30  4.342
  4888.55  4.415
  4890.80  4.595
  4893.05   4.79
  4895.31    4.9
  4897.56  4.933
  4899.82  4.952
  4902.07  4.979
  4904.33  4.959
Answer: 2.2 angstrom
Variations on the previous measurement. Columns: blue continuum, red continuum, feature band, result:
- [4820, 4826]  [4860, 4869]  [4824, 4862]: -1.83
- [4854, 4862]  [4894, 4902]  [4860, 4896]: 1.62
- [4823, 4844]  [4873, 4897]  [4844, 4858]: 0.54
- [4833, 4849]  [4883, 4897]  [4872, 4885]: 0.73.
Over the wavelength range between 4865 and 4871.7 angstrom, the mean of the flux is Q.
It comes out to 4.24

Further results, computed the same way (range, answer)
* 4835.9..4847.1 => 5.12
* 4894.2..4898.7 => 4.92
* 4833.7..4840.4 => 4.91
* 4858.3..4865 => 4.2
